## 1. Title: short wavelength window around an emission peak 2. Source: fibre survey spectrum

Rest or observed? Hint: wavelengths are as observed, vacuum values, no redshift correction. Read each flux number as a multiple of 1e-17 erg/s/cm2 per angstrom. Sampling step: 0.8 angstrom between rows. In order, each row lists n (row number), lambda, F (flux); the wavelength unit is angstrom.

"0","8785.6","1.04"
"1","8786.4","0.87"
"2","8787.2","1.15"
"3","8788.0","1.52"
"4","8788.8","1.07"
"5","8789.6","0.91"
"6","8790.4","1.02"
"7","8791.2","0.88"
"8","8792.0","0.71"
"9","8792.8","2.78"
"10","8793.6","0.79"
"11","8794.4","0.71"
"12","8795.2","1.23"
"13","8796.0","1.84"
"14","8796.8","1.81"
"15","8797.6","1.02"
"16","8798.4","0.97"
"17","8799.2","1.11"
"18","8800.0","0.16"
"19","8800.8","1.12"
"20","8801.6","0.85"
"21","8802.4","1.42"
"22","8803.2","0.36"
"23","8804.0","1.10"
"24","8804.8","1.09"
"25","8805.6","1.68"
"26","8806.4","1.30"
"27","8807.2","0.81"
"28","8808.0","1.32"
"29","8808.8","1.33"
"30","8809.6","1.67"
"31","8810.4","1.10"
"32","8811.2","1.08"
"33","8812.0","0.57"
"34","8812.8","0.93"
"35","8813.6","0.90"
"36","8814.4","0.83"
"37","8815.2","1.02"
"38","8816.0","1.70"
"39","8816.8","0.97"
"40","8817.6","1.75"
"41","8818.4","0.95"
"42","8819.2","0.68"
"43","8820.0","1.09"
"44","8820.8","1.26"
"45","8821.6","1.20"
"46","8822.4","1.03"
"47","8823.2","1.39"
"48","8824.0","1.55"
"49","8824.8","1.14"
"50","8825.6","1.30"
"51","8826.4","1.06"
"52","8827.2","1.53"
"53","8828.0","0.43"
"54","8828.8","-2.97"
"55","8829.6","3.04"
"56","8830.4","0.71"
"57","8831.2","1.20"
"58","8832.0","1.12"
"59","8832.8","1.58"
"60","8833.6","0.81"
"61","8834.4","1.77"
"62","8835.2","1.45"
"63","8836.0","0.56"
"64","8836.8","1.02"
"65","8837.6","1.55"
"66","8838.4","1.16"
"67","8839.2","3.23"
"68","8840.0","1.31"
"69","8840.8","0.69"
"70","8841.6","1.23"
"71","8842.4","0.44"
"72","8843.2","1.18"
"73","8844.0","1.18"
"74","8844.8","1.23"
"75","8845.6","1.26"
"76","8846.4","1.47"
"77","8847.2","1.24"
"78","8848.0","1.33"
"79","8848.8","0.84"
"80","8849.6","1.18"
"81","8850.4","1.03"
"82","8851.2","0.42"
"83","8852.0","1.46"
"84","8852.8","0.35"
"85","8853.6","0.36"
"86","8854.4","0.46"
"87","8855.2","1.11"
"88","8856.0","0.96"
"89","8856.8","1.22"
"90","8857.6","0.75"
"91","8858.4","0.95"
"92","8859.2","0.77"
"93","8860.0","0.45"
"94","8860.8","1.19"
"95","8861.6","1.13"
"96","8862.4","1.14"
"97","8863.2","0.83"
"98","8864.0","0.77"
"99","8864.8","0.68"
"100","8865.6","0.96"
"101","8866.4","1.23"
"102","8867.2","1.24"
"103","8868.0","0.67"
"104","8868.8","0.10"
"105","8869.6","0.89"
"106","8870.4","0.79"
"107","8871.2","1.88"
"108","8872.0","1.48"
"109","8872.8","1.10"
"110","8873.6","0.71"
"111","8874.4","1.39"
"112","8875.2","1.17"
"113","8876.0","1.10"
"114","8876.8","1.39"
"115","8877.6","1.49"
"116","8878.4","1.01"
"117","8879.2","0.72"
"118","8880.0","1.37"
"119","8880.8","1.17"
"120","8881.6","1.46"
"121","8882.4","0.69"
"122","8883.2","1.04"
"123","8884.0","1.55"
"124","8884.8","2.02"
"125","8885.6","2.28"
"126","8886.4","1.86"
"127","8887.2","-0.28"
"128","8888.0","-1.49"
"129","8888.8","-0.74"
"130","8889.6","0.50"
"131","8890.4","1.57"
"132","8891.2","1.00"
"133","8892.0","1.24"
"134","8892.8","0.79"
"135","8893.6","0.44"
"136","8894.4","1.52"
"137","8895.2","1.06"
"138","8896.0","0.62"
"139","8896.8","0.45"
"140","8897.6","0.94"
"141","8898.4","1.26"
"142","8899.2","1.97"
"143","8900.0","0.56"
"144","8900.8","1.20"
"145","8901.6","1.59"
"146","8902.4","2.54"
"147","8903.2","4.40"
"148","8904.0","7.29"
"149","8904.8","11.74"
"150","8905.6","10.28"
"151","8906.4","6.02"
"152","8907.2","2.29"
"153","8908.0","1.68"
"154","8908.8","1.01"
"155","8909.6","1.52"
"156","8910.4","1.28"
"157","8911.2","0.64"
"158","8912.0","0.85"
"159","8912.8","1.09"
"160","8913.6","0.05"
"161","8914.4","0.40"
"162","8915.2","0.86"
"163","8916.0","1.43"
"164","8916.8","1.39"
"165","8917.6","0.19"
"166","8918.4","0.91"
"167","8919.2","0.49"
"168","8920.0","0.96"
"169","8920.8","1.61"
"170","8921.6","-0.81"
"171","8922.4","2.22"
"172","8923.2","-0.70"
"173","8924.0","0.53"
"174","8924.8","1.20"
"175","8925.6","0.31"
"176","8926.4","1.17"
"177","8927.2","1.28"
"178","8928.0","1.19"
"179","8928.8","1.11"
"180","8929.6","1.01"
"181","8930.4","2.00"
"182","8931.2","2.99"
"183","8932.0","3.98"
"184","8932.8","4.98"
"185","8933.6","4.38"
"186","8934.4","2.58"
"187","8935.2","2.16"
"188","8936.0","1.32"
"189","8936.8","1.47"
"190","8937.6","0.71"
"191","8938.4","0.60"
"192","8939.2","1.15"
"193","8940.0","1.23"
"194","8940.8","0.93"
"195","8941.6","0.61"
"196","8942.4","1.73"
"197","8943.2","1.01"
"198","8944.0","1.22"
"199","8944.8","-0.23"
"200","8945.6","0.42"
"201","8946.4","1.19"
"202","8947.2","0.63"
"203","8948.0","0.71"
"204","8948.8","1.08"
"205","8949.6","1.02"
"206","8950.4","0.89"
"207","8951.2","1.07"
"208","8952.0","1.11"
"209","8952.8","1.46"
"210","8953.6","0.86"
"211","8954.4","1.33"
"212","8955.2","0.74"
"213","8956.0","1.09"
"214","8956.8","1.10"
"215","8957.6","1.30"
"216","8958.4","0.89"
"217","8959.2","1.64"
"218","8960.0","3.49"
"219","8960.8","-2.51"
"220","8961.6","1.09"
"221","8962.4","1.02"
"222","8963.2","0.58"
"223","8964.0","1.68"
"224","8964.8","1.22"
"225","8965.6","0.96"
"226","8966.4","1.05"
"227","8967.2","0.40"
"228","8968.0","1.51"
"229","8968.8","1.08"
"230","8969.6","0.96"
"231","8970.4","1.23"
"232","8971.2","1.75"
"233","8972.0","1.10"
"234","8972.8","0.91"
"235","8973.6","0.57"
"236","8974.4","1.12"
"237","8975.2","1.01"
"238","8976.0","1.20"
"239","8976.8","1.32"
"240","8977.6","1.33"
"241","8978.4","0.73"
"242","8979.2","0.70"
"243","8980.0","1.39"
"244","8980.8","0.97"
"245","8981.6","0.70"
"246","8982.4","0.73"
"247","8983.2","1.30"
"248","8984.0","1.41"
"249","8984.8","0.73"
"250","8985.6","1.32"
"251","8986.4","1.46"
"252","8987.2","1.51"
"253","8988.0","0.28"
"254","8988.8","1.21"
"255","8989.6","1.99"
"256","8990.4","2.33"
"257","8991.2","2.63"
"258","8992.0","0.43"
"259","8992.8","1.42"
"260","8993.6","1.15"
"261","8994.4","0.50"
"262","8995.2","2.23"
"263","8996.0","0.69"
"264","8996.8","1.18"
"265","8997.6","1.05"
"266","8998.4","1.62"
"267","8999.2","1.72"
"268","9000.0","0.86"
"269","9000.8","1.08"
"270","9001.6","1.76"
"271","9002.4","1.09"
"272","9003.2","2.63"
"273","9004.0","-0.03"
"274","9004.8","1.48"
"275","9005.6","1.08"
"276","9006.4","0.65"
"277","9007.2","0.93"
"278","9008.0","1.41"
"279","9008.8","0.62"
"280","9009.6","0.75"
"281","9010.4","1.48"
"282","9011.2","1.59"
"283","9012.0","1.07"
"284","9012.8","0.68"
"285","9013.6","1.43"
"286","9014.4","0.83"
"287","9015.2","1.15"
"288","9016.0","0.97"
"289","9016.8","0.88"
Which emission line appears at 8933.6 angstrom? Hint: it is [N II]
